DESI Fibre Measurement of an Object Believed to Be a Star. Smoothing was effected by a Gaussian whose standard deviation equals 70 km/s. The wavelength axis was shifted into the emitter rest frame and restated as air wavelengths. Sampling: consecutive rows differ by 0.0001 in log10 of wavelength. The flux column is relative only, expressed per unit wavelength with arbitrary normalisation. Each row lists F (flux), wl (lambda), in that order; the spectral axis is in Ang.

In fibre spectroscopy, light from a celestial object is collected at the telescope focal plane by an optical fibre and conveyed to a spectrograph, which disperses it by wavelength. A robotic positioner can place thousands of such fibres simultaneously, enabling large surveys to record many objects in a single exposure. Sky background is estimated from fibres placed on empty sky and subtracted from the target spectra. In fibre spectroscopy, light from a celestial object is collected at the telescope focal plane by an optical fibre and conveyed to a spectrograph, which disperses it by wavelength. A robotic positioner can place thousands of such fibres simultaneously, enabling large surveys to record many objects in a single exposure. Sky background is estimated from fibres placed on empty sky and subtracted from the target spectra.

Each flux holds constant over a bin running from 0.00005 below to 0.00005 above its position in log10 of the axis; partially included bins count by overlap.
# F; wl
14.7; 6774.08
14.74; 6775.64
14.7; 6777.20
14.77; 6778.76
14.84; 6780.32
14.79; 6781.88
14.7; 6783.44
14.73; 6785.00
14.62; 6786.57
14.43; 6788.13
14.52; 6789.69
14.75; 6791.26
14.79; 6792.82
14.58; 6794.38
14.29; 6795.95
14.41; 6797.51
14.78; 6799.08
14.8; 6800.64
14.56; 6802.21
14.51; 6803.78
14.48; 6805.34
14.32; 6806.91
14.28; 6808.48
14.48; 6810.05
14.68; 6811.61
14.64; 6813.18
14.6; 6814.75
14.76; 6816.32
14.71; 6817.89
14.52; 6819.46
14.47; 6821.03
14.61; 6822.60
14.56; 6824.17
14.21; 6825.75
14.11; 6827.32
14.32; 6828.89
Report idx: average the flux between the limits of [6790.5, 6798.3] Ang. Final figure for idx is 14.6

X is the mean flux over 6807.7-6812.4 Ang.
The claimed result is 14.5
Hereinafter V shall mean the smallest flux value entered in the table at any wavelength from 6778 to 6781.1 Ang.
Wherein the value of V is 14.77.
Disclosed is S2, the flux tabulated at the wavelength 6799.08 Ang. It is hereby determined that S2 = 14.78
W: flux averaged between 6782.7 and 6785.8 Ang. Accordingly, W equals 14.7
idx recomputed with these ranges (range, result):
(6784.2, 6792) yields 14.6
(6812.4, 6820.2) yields 14.6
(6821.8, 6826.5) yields 14.4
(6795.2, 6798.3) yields 14.4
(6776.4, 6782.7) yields 14.8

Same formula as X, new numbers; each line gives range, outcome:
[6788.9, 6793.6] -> 14.7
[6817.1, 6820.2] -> 14.6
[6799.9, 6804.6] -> 14.6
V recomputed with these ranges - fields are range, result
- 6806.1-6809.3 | 14.28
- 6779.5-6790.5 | 14.43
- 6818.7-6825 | 14.47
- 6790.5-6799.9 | 14.29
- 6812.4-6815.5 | 14.6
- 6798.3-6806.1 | 14.48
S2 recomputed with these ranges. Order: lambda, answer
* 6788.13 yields 14.43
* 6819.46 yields 14.52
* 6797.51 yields 14.41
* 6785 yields 14.73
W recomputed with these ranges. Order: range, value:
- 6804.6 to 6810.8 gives 14.4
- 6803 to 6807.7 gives 14.4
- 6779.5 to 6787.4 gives 14.7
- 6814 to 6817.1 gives 14.7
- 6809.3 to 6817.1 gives 14.6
